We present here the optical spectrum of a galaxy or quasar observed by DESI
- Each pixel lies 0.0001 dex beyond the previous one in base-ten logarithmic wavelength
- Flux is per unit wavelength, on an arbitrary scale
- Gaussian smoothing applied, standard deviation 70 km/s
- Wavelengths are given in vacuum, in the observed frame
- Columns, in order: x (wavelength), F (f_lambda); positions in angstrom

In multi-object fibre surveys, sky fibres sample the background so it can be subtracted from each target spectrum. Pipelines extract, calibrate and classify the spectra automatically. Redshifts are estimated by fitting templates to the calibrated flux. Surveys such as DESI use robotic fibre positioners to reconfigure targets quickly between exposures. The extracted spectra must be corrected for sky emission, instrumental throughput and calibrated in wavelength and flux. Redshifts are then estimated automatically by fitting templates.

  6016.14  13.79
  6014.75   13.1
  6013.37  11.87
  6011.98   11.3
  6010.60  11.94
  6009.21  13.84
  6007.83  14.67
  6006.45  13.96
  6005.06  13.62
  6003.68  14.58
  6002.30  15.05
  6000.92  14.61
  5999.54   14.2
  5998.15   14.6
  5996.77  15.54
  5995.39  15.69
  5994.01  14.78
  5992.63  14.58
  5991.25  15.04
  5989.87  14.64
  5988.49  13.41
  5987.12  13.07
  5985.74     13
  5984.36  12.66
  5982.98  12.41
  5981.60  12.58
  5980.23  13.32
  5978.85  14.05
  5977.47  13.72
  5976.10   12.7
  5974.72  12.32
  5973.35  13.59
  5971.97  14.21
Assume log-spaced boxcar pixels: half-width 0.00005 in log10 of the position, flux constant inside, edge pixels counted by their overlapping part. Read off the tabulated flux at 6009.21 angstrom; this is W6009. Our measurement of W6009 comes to 13.84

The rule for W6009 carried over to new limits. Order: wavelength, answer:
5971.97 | 14.21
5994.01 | 14.78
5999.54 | 14.2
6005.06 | 13.62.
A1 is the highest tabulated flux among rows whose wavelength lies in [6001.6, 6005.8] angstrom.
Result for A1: 15.05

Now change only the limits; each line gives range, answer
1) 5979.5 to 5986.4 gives 13.32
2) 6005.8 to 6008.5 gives 14.67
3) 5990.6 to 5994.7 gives 15.04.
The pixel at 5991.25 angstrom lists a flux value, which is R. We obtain 15.04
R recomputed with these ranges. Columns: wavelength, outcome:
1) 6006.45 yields 13.96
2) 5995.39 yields 15.69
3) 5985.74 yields 13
